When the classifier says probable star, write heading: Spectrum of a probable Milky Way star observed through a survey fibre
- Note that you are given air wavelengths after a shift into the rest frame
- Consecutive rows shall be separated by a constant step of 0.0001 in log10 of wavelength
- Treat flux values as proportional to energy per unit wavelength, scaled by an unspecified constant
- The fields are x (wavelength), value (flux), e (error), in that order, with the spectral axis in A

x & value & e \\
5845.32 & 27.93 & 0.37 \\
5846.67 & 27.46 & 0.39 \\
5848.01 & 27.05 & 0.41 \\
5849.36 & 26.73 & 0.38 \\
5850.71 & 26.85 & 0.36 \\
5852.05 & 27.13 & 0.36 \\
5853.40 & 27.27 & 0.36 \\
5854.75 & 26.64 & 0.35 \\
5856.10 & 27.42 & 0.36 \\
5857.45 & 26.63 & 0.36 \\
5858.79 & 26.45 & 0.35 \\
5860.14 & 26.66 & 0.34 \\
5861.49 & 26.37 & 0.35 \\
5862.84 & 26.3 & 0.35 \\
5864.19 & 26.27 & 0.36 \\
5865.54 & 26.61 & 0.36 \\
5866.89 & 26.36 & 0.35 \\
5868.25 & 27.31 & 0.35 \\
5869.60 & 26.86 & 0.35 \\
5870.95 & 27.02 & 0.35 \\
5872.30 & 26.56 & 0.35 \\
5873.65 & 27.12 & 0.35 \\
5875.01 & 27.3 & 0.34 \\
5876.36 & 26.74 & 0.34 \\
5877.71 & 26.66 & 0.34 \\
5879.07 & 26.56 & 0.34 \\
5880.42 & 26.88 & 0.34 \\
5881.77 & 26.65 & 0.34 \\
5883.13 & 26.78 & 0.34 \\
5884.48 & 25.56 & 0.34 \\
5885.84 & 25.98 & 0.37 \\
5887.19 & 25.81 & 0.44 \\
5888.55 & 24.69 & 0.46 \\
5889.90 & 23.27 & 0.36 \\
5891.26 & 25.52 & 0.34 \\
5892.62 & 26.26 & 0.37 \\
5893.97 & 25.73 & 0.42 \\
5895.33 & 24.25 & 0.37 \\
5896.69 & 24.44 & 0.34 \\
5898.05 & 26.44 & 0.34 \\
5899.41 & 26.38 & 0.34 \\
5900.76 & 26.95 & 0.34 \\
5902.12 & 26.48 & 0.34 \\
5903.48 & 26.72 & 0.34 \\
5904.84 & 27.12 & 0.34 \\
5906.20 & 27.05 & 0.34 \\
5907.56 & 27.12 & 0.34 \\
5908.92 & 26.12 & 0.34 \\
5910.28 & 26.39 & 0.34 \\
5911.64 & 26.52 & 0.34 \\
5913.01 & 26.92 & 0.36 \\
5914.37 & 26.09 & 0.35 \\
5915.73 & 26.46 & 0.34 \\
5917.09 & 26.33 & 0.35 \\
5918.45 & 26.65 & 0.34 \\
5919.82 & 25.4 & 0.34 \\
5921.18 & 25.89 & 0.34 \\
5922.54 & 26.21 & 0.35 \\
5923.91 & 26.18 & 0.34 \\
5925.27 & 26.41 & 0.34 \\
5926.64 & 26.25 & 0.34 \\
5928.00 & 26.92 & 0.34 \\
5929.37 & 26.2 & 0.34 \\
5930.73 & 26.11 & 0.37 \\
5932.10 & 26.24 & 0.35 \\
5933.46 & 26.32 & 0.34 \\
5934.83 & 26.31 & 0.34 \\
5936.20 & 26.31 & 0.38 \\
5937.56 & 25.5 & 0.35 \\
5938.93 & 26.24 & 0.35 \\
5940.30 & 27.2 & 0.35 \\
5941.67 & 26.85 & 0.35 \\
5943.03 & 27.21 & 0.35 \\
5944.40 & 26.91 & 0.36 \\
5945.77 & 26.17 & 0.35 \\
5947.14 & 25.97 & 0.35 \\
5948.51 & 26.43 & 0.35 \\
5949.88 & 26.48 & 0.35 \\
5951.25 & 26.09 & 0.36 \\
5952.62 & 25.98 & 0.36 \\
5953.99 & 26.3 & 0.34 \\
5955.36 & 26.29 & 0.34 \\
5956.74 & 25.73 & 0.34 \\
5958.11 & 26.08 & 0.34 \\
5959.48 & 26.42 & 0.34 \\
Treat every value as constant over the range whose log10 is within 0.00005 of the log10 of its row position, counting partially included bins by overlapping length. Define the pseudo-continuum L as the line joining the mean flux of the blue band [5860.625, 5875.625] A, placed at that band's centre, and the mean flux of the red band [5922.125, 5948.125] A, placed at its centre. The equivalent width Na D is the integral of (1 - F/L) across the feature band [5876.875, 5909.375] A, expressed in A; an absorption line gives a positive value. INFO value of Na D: 0.65 A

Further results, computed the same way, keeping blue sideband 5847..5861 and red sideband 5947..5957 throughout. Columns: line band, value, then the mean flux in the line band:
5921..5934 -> 0.03 A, 26.3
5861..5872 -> 0.07 A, 26.6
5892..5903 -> 0.29 A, 25.9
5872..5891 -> 0.38 A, 26.2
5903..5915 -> -0.08 A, 26.7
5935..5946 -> -0.12 A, 26.6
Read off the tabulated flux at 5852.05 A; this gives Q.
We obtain 27.13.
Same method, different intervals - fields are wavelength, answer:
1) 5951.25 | 26.09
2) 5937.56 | 25.5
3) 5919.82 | 25.4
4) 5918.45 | 26.65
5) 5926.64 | 26.25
